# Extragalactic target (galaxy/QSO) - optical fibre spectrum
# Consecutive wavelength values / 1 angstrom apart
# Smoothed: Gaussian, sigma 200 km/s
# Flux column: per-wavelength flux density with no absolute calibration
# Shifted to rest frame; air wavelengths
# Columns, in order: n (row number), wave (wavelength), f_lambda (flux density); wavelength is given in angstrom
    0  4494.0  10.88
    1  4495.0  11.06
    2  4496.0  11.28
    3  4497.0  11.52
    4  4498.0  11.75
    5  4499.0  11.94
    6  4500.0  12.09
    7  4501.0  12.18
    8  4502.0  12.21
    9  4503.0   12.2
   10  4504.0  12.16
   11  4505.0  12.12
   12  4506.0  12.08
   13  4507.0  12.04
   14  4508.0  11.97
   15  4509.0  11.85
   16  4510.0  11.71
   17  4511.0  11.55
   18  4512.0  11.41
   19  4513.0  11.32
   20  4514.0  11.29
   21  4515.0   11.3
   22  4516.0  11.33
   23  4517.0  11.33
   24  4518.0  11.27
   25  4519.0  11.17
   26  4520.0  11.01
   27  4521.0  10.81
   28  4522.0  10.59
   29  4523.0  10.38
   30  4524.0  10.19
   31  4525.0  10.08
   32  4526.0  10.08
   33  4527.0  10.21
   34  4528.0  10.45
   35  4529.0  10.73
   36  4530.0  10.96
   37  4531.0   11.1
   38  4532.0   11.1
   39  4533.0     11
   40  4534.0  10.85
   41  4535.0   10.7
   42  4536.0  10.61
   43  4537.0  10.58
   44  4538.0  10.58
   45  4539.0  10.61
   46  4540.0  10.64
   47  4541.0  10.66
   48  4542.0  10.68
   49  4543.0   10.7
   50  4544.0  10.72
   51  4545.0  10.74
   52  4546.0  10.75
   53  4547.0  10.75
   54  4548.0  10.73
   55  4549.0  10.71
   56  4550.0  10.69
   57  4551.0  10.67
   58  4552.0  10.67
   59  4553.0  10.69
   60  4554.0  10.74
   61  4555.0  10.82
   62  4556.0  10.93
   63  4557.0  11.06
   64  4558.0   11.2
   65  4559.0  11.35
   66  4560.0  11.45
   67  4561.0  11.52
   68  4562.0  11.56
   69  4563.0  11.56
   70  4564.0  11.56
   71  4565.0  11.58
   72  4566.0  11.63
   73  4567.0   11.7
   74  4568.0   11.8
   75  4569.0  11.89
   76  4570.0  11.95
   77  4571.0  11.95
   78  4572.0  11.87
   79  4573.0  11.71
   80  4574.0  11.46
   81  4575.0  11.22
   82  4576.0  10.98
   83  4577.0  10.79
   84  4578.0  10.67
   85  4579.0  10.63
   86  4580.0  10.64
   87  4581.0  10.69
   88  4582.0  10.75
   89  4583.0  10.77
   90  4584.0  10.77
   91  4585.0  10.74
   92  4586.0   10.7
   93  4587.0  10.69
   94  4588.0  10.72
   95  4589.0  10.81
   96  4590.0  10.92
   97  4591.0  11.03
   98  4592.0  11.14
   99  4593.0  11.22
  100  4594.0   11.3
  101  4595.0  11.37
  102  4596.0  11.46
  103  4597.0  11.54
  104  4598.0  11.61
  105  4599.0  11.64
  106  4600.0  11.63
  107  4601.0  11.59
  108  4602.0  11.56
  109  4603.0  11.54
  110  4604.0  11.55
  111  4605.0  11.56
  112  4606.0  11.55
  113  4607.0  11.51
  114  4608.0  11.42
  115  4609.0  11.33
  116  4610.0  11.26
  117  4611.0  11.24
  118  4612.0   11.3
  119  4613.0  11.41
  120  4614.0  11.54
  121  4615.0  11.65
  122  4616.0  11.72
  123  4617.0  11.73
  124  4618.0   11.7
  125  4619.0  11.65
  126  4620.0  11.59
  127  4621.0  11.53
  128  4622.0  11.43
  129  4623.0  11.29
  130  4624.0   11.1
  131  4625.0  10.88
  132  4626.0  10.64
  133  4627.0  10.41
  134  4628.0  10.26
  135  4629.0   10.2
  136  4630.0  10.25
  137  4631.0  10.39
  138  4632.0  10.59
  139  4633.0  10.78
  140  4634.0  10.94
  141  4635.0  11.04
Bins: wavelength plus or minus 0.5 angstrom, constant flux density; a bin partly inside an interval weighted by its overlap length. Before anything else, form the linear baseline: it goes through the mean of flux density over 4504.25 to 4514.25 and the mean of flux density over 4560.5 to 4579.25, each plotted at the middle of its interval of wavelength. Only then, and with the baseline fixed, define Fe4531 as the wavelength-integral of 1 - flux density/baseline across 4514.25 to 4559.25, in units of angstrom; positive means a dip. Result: 3.32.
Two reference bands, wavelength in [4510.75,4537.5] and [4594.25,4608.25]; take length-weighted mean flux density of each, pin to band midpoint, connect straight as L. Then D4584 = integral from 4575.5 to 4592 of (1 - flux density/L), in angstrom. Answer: 0.9 angstrom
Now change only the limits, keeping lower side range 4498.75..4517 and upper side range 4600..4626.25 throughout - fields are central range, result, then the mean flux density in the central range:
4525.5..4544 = 1.6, 10.7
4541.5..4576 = 1.3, 11.2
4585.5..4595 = 0.5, 11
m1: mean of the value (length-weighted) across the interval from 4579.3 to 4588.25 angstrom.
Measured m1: 10.7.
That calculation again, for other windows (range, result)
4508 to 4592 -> 11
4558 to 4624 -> 11.3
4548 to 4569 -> 11.2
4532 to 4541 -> 10.7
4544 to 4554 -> 10.7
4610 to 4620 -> 11.5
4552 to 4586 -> 11.2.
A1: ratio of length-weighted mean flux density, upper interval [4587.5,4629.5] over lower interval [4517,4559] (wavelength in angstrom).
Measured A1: 1.1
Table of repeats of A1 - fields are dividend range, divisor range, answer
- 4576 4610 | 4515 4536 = 1.03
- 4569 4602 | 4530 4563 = 1.03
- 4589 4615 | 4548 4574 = 1.01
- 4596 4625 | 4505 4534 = 1.04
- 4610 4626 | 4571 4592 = 1.04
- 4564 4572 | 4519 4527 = 1.12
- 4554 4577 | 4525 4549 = 1.07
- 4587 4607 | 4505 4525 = 1.01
